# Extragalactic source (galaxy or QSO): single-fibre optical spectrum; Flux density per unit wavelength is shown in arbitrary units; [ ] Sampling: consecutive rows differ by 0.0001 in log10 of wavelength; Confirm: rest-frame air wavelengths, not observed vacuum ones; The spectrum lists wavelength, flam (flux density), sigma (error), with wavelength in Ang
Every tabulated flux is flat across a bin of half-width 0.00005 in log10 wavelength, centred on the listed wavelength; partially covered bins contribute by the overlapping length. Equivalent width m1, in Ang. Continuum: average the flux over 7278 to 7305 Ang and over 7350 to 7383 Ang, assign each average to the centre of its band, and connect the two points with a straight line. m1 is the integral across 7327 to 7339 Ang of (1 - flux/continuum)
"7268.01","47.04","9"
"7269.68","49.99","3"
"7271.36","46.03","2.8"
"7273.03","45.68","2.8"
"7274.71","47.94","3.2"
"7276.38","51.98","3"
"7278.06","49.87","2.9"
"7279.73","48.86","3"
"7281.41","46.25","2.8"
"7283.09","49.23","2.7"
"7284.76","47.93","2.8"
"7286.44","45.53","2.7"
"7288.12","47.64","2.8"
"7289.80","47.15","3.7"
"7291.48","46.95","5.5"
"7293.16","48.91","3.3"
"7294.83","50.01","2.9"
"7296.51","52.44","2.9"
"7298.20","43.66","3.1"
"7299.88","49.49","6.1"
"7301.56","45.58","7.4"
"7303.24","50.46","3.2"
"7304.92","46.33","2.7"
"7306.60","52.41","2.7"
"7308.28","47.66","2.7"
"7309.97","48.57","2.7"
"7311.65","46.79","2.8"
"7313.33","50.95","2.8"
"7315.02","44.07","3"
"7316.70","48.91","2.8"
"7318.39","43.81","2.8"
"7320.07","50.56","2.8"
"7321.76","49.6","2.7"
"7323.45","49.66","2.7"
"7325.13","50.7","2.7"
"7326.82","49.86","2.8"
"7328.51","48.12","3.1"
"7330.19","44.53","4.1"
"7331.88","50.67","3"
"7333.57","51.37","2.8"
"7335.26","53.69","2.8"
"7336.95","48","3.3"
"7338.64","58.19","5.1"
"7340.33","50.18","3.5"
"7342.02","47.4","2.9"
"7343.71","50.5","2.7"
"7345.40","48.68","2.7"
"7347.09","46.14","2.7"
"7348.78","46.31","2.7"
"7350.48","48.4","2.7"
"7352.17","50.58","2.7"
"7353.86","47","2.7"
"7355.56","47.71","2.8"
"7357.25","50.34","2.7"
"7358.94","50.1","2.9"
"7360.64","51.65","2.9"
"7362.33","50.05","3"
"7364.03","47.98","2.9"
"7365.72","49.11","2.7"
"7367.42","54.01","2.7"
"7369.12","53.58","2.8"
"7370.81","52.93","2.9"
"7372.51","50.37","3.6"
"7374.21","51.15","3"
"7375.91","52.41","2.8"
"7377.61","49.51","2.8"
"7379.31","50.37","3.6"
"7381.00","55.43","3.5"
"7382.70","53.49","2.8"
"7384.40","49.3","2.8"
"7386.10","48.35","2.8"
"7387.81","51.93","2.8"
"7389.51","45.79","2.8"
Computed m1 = -0.2 Ang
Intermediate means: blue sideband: 48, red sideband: 50.8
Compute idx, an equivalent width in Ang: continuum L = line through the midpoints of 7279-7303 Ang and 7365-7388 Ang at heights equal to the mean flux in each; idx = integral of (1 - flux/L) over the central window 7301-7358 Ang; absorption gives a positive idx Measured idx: 0.7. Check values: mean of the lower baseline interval 47.9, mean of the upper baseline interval 51.6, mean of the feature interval 49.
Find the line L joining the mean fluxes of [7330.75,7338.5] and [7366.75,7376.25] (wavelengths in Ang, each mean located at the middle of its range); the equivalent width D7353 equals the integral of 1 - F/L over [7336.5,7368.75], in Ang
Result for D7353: 1.3 Ang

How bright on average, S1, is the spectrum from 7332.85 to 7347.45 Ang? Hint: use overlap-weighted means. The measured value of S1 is 50.6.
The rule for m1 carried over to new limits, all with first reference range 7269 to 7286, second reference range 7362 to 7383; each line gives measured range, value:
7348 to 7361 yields 0.5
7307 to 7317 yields 0.3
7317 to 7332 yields 0.4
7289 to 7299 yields 0.1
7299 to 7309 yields 0.1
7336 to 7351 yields 0.4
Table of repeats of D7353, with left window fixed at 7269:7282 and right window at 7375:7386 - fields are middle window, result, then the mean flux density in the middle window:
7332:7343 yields -0.3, 51.4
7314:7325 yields 0.4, 48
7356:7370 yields 0.1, 50.8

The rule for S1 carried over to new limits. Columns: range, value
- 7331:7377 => 50.3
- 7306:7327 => 48.6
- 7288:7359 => 48.8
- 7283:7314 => 48.3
